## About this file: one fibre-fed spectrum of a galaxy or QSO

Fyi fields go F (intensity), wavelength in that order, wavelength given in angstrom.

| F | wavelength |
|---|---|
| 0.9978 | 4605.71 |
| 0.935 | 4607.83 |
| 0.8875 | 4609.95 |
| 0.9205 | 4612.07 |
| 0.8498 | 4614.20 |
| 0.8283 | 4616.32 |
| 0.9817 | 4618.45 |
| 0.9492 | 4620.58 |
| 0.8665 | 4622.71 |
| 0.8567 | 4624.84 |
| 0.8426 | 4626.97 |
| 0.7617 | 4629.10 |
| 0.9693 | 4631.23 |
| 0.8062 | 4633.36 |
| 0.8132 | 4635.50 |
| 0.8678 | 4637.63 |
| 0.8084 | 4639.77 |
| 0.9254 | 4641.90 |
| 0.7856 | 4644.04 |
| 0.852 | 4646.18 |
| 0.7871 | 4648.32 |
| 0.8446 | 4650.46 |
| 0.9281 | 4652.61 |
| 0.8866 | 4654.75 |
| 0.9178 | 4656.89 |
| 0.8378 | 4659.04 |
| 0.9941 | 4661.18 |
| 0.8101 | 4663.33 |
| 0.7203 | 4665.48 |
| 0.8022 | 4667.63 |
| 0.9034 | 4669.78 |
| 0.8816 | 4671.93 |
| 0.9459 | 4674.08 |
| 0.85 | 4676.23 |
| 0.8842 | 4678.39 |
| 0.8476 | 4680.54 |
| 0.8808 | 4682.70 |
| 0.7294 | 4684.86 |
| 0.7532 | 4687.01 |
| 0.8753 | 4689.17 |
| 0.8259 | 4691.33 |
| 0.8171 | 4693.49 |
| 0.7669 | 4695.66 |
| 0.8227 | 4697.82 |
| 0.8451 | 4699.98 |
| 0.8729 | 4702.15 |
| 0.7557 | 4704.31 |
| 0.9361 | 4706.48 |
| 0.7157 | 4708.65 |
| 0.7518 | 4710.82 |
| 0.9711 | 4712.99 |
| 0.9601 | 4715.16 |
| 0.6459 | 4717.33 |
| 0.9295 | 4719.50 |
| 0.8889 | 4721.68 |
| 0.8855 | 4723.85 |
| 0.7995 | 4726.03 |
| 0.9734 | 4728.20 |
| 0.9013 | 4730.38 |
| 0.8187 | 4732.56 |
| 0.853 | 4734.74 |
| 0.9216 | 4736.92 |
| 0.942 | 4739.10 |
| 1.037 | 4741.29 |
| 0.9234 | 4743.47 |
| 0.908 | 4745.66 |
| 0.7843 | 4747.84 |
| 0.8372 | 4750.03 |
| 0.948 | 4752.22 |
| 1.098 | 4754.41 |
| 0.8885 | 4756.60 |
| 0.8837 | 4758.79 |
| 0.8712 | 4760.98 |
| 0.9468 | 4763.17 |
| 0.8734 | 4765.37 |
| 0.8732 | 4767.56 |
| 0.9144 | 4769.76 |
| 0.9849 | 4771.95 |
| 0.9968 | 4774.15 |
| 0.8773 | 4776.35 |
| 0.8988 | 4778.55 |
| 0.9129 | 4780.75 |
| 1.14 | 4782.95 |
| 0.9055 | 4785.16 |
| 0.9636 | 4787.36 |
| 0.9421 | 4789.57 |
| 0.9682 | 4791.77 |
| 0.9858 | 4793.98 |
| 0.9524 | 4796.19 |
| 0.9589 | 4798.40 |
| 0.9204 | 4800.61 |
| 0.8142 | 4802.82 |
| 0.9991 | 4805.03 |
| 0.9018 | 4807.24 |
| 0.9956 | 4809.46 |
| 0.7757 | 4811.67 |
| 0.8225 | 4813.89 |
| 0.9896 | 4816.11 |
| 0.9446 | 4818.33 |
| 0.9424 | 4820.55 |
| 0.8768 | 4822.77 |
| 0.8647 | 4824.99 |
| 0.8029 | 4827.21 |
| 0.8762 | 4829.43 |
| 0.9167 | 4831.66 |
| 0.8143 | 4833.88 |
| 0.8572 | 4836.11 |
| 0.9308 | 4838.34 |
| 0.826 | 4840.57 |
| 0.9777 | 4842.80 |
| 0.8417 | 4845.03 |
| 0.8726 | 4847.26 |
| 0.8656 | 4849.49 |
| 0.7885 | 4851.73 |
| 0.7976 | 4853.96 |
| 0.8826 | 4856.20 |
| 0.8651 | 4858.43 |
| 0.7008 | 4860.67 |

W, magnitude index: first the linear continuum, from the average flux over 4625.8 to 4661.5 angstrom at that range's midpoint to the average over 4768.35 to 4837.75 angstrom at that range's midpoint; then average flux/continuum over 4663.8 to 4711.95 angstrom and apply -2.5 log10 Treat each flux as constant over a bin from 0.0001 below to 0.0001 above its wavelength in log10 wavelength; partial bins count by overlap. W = 0.06 mag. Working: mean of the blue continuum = 0.858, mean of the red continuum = 0.92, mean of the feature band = 0.826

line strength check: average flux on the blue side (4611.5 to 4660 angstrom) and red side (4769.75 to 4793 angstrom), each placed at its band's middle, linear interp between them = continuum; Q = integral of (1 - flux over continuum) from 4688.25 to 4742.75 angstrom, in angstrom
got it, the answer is 3.2 angstrom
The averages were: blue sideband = 0.864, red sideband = 0.957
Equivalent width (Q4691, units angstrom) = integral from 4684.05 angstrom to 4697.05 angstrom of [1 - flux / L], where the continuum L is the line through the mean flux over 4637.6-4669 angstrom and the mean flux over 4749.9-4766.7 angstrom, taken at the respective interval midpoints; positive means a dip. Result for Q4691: 1.2 angstrom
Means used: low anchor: 0.851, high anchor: 0.922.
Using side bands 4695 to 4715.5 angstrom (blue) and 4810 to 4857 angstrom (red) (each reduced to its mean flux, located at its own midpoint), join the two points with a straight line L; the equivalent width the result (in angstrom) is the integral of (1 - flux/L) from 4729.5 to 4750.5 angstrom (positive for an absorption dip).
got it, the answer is -1.2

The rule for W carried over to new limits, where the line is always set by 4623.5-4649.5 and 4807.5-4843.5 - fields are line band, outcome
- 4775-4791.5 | -0.09 mag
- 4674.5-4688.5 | 0.03 mag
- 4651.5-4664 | -0.07 mag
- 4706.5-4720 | 0.03 mag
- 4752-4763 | -0.08 mag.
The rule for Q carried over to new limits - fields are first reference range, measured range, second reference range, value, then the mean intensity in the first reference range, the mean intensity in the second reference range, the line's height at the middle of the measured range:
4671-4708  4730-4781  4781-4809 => -0.1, 0.839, 0.954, 0.911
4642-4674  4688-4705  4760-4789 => 1.2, 0.859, 0.936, 0.884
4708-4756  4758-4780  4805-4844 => -0.6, 0.888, 0.892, 0.889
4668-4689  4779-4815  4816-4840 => -2.2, 0.852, 0.887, 0.88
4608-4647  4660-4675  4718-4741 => 0.2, 0.867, 0.892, 0.877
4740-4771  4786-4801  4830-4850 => -1.0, 0.914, 0.878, 0.898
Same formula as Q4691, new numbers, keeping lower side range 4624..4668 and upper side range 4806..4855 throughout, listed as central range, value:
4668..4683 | -0.5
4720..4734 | -0.3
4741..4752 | -0.4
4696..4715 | 0.5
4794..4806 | -0.8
